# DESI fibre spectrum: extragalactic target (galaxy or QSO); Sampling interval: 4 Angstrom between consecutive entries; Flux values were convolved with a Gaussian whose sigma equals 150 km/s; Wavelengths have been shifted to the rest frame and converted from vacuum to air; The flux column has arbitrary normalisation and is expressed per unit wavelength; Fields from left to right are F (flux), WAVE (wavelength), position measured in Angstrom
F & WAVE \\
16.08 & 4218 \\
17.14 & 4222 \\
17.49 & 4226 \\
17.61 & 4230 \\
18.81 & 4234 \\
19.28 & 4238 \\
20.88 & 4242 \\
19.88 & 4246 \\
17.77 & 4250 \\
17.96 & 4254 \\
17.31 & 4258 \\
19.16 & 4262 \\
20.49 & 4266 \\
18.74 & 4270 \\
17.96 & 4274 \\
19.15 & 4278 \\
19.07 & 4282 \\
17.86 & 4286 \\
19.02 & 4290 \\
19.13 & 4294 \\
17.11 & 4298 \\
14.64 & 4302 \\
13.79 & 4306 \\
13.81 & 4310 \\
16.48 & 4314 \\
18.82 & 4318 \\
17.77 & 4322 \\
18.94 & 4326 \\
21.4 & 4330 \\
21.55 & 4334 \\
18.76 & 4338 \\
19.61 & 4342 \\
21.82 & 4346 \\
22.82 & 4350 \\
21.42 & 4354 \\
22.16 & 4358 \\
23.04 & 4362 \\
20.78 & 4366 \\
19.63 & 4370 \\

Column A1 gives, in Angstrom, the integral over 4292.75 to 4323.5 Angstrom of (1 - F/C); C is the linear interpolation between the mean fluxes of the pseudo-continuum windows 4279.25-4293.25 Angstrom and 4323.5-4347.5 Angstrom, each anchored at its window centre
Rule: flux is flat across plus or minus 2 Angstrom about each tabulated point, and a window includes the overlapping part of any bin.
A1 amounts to 4.83 Angstrom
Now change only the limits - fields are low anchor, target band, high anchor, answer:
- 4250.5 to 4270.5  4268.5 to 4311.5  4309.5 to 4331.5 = 2.47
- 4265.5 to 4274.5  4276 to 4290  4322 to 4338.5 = 0.35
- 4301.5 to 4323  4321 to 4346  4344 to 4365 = -1.18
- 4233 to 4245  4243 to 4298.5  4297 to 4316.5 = -3.67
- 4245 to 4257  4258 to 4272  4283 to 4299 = -0.61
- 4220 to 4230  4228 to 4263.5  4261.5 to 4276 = -1.10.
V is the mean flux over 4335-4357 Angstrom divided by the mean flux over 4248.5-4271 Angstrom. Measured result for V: 1.1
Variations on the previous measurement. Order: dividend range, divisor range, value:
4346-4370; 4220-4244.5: 1.18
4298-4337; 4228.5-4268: 0.92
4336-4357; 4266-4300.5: 1.13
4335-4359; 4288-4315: 1.29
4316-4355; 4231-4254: 1.06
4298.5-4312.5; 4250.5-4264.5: 0.80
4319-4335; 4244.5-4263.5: 1.08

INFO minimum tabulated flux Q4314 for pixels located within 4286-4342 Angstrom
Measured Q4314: 13.79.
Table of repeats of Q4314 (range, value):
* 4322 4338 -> 17.77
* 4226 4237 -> 17.49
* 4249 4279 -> 17.31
